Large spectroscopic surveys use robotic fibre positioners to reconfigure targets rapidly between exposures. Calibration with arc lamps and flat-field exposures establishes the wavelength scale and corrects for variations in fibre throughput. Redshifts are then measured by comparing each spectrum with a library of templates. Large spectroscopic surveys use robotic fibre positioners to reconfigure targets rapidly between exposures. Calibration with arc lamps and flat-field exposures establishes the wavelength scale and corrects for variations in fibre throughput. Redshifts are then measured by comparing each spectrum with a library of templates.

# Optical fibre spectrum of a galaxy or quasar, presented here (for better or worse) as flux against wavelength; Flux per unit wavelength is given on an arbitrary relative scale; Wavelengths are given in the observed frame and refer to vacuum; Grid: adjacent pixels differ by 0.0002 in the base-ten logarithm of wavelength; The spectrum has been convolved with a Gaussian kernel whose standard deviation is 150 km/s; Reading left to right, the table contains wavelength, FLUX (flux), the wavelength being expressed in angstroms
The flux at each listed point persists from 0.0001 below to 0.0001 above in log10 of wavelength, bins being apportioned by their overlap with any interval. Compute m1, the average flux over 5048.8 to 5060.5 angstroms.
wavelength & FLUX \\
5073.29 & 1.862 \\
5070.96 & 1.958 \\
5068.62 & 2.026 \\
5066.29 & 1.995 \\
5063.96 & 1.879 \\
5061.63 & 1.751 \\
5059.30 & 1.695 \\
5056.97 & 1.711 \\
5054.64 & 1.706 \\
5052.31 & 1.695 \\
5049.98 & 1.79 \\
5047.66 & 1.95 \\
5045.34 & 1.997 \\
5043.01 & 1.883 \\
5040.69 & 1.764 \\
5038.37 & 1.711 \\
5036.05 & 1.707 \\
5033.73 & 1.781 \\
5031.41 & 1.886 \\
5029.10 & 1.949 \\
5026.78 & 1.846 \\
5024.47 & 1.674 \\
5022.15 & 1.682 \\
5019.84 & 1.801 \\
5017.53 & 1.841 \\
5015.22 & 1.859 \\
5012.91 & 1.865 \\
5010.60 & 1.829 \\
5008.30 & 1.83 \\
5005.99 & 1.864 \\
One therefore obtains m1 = 1.72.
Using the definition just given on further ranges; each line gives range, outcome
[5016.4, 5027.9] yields 1.77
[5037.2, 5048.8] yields 1.86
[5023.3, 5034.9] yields 1.83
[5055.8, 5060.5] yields 1.7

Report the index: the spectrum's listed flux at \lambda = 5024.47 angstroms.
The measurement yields 1.674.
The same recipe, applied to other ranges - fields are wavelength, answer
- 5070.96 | 1.958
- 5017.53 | 1.841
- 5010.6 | 1.829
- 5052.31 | 1.695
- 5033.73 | 1.781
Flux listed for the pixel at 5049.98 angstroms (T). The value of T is 1.79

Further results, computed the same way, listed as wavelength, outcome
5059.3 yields 1.695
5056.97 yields 1.711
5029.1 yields 1.949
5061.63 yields 1.751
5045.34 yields 1.997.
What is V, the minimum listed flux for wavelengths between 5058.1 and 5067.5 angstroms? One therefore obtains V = 1.695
